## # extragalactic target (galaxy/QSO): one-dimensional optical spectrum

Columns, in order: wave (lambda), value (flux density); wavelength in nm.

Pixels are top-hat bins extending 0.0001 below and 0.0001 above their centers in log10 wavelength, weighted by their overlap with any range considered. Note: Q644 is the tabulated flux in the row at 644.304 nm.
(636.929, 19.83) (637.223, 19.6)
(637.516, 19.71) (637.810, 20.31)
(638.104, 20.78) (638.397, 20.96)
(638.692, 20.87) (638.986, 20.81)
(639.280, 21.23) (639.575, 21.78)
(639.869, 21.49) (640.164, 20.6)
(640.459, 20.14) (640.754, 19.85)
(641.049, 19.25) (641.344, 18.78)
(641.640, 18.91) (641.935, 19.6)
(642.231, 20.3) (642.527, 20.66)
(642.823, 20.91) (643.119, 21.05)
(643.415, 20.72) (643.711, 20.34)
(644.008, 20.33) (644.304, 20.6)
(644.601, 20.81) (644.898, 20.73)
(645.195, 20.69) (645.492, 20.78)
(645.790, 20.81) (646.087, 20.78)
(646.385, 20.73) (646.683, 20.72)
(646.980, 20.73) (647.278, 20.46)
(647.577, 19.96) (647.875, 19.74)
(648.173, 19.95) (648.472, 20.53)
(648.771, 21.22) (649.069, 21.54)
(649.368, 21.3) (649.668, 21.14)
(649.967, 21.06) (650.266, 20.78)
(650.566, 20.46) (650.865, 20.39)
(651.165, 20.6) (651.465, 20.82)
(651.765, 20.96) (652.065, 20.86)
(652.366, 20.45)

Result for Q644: 20.6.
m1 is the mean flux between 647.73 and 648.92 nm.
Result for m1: 20.4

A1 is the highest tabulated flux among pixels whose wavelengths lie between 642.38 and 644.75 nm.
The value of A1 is 21.05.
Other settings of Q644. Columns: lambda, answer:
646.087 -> 20.78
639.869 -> 21.49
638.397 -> 20.96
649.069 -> 21.54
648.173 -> 19.95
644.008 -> 20.33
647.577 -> 19.96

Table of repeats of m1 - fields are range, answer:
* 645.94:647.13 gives 20.7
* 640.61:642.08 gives 19.3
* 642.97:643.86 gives 20.7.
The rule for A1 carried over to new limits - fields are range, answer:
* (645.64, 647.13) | 20.81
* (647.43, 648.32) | 19.96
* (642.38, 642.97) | 20.91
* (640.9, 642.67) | 20.66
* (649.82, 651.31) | 21.06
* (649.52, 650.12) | 21.14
